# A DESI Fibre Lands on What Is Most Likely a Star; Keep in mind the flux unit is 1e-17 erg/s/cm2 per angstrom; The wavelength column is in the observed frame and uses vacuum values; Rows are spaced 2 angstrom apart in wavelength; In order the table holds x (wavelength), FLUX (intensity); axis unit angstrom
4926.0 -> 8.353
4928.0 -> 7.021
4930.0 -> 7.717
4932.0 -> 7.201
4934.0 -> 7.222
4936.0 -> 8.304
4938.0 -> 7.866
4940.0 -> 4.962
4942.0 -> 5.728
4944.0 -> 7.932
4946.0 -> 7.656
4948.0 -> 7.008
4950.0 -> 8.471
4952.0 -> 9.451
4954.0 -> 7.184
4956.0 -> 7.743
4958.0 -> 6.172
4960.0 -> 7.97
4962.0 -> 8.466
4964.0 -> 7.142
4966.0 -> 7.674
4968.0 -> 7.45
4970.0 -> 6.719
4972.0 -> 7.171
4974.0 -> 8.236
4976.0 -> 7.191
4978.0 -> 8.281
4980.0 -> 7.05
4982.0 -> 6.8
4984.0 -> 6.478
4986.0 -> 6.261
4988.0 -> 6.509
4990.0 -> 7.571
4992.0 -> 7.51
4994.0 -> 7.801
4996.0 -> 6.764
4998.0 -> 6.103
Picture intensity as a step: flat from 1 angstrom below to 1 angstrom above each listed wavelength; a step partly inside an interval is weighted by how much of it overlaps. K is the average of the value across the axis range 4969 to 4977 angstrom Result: 7.33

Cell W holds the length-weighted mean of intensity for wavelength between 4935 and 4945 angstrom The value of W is 6.96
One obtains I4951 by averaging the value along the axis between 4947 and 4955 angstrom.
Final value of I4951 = 8.03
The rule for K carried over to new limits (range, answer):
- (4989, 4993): 7.54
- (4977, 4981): 7.67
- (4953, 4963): 7.51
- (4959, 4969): 7.74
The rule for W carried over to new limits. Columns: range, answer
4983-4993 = 6.87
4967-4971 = 7.08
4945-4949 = 7.33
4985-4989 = 6.38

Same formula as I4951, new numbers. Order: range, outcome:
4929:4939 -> 7.66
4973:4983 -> 7.51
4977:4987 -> 6.97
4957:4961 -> 7.07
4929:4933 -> 7.46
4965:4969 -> 7.56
